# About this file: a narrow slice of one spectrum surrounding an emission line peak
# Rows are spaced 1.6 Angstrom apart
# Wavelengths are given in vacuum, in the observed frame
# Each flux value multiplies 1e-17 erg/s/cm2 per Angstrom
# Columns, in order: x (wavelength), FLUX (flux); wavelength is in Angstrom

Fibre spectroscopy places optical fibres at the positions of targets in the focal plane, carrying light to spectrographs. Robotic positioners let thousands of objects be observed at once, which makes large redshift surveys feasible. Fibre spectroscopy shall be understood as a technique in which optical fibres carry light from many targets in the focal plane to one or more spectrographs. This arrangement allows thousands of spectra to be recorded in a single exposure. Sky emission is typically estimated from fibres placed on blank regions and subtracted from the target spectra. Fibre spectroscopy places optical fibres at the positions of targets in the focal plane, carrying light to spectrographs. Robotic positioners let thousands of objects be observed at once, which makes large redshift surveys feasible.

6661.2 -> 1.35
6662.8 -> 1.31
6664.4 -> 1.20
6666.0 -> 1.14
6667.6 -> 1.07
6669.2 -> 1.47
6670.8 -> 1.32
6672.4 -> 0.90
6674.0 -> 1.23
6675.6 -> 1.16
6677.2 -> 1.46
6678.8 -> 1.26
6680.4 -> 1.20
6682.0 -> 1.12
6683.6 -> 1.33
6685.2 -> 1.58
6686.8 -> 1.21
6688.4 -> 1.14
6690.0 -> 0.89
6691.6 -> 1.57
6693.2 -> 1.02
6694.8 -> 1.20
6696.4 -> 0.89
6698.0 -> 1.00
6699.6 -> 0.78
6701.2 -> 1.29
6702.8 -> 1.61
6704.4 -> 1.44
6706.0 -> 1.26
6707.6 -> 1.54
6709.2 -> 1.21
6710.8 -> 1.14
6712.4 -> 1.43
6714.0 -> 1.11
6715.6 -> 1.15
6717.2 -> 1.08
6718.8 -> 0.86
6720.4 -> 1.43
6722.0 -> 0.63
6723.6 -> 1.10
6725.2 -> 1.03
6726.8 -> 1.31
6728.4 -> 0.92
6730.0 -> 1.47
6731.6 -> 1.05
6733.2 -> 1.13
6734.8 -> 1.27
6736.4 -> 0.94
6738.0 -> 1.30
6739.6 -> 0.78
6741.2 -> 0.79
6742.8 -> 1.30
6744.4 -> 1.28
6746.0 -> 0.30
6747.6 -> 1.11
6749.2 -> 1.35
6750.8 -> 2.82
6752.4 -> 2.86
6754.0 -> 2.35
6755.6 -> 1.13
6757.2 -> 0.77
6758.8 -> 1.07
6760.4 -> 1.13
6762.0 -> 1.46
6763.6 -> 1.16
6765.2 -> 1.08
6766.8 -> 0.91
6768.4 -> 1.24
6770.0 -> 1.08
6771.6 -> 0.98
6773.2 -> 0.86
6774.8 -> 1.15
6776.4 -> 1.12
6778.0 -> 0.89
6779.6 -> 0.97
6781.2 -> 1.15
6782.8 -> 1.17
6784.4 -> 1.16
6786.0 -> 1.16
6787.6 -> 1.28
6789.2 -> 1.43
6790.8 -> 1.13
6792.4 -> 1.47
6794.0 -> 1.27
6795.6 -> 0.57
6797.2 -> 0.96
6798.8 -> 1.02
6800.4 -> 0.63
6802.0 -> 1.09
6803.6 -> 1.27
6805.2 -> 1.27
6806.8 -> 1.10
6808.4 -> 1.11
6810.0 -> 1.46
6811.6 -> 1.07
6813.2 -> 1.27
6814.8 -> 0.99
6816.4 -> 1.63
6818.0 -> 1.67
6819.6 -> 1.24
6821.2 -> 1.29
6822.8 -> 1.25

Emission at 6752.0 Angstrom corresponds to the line H-beta 4861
